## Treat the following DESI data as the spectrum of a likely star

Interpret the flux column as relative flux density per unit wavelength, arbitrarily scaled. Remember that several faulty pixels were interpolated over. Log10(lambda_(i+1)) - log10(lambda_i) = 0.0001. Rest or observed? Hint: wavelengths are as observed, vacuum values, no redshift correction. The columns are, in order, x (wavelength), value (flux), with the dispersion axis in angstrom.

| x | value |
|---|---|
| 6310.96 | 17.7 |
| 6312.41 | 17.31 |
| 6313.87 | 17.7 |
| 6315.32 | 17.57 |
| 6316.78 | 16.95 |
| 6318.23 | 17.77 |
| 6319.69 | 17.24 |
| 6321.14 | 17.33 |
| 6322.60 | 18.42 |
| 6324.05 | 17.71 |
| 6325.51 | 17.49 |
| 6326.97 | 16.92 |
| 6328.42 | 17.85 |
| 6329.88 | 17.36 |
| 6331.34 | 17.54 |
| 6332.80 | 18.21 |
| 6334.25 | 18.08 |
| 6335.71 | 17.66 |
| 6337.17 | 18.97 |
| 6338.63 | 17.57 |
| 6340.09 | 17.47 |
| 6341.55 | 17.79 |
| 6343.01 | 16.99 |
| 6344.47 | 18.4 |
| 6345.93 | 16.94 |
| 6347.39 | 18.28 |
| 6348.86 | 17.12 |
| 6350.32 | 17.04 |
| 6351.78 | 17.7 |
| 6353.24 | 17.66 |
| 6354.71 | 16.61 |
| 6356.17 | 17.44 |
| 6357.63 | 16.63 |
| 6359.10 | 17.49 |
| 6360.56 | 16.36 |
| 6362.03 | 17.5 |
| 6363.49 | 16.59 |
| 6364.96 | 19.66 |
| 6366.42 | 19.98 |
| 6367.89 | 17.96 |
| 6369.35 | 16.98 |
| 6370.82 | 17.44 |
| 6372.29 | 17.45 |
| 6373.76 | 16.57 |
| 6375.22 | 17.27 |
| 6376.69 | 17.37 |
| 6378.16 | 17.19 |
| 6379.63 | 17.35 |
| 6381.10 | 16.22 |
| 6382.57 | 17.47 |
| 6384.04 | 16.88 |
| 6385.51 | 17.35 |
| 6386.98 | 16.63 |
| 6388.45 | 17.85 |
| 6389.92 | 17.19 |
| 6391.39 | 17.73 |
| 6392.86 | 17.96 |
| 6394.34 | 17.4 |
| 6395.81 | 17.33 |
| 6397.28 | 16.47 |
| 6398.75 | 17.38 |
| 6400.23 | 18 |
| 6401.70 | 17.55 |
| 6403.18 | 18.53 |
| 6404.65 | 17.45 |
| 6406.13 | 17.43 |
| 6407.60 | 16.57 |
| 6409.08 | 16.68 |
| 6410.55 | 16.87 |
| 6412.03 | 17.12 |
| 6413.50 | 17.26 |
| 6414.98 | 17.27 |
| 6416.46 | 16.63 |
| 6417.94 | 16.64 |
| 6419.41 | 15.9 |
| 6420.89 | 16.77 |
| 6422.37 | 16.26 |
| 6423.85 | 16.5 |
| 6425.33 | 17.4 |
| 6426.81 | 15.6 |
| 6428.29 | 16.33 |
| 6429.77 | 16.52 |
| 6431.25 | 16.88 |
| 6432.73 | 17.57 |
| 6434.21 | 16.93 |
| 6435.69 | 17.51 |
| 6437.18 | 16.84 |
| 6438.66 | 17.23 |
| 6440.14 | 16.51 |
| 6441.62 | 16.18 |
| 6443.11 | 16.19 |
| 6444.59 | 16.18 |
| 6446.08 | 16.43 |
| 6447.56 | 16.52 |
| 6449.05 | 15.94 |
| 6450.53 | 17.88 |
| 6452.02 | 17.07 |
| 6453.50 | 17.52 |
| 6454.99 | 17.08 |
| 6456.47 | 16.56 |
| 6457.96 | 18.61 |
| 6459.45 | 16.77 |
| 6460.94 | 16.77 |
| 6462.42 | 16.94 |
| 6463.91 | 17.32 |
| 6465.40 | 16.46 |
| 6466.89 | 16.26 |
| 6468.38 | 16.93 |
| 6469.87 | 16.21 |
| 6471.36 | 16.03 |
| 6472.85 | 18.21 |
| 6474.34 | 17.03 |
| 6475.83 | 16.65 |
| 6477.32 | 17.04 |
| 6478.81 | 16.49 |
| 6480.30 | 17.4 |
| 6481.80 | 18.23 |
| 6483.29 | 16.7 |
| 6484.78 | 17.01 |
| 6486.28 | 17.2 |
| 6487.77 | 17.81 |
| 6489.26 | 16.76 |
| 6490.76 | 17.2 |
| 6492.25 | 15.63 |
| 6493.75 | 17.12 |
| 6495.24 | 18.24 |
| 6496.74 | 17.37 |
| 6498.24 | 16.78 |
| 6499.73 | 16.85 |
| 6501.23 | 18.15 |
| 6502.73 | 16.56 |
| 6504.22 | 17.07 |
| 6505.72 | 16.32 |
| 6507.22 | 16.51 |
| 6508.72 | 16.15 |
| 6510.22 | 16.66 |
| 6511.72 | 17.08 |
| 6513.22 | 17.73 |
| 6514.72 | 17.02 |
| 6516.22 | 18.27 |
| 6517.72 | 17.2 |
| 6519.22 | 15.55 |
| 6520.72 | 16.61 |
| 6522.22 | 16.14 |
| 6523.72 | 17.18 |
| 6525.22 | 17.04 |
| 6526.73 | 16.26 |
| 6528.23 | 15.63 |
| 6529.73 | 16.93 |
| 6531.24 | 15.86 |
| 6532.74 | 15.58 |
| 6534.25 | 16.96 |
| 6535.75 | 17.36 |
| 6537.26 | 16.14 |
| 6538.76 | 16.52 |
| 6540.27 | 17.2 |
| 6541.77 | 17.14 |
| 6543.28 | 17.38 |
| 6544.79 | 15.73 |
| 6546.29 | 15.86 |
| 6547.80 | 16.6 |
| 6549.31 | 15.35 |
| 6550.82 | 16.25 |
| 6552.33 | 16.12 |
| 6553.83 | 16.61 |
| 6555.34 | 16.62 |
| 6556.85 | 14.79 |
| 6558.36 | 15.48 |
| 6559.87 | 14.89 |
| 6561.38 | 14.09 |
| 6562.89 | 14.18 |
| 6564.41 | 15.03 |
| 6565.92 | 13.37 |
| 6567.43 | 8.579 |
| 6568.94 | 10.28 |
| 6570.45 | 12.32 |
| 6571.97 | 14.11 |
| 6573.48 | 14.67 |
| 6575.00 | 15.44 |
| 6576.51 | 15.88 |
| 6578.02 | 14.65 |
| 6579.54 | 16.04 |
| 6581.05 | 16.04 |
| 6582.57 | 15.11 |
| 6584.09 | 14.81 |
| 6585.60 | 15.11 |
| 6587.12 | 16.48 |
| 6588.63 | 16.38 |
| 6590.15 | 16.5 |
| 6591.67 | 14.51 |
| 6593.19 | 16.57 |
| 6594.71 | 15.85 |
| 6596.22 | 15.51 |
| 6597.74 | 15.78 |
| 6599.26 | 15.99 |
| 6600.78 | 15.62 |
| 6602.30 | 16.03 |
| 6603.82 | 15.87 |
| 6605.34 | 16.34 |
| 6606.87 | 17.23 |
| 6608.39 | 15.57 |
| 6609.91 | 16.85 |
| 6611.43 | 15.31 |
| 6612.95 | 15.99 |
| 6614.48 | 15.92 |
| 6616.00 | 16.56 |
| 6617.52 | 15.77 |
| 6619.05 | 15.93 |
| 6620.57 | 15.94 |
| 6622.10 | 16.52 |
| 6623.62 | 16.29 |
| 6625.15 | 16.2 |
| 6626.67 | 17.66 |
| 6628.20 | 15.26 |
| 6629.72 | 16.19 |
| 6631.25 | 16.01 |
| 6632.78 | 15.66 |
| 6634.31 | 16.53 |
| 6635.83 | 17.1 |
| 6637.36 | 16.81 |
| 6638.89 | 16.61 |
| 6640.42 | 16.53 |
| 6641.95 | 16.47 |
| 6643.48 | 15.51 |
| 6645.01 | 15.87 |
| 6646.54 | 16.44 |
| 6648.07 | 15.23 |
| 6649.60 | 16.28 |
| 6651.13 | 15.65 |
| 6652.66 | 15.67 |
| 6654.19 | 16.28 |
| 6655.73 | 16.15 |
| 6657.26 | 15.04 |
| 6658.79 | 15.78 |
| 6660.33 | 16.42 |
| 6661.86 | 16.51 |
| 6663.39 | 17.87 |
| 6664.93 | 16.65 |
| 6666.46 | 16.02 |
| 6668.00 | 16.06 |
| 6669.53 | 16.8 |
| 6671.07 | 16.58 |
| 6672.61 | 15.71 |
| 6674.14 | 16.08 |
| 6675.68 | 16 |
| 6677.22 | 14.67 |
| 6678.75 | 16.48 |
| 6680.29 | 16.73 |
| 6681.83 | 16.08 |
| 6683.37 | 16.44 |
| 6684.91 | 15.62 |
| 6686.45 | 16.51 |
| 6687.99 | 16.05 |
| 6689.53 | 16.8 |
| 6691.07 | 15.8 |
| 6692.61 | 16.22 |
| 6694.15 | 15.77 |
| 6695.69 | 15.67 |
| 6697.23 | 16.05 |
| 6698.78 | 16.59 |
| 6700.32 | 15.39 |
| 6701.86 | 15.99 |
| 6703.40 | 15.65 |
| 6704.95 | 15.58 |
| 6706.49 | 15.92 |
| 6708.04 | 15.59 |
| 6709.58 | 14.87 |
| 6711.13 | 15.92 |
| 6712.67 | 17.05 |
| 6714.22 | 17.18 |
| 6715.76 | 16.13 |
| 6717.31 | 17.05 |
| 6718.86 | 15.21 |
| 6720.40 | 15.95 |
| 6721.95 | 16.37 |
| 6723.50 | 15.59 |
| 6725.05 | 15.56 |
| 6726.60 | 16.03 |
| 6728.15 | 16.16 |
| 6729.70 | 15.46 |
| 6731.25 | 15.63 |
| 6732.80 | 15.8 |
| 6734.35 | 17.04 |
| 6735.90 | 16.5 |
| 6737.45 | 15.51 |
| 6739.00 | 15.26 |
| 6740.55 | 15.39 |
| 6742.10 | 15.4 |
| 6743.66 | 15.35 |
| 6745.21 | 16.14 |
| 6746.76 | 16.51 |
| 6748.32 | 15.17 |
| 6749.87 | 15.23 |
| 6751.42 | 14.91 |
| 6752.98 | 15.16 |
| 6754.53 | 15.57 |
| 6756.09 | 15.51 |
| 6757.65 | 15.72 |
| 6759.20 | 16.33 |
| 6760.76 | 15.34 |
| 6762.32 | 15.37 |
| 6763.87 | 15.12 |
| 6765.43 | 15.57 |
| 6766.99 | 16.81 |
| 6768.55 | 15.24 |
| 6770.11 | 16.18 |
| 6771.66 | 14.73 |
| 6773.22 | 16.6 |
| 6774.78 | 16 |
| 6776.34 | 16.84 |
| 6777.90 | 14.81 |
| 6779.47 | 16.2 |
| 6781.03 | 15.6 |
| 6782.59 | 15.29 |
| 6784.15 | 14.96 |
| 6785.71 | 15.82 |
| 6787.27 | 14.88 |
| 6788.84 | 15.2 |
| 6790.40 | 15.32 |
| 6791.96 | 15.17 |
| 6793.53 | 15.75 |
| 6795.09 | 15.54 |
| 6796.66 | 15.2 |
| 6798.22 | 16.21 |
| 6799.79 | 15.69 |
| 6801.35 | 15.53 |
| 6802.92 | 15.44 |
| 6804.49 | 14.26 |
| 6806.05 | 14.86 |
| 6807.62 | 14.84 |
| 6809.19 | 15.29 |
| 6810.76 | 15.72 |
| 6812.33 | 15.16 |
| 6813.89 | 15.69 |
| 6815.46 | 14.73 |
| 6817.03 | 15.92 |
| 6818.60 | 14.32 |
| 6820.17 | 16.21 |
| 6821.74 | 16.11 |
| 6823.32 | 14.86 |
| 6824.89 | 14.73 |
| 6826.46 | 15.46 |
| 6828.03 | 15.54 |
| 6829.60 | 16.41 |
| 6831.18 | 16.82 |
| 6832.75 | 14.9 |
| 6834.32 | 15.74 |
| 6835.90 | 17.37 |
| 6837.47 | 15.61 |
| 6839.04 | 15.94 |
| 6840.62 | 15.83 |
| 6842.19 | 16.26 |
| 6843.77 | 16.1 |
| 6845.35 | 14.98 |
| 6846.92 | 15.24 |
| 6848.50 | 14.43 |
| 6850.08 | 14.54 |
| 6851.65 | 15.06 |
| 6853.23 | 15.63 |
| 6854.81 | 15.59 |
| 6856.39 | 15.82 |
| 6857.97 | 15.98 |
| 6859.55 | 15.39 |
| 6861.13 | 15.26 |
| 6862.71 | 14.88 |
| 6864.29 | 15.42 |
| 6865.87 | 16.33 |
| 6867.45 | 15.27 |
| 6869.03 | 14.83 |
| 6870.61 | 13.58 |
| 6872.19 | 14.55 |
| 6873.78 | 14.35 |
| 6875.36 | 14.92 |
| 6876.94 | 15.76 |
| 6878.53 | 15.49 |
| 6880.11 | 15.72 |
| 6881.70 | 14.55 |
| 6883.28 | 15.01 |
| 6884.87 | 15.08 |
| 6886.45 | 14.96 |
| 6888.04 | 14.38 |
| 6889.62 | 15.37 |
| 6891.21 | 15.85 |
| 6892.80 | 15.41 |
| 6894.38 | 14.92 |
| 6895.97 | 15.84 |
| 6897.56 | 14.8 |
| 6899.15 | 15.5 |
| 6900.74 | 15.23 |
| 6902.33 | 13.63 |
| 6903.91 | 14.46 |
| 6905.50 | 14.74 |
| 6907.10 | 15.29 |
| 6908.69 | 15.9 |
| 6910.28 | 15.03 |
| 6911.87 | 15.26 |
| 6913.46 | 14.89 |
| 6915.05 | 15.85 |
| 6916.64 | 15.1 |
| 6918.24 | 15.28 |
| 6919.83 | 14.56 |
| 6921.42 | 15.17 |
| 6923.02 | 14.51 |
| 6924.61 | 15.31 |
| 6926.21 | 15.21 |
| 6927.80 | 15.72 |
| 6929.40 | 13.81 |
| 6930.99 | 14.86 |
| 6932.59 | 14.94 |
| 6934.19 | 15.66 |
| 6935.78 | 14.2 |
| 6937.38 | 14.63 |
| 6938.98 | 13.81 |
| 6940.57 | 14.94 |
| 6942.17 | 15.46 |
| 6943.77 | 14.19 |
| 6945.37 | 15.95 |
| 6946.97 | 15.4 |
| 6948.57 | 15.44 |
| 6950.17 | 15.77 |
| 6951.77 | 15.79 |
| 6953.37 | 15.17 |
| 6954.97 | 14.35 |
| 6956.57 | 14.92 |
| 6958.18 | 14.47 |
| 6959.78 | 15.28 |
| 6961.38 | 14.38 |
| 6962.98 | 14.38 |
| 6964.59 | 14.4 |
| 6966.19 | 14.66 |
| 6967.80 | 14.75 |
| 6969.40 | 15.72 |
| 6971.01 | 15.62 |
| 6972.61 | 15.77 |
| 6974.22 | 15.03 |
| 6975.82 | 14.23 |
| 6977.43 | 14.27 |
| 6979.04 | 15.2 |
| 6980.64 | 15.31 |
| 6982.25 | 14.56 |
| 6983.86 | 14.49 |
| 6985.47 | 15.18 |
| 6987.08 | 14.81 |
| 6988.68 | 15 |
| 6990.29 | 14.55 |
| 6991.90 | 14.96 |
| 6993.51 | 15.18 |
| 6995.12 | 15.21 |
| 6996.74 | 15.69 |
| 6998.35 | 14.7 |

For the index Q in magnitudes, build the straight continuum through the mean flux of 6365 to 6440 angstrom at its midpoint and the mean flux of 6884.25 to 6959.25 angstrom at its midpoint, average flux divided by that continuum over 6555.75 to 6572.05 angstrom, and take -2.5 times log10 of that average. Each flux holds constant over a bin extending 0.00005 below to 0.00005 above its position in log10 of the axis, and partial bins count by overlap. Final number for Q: 0.23 mag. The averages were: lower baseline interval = 17.2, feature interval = 13.4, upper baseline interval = 15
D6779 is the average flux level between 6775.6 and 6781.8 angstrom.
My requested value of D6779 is 15.8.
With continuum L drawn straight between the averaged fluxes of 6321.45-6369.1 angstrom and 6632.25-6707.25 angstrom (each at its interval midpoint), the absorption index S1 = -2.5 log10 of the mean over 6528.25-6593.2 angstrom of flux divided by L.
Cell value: 0.09 mag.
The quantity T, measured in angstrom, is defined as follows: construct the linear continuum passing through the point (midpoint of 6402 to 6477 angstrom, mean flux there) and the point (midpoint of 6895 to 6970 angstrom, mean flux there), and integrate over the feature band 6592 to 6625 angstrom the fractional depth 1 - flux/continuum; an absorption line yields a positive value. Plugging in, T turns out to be 0.3 angstrom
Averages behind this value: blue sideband 16.9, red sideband 15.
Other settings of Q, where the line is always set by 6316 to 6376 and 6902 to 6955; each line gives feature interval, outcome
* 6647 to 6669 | 0.01 mag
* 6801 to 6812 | 0.03 mag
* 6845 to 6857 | 0.01 mag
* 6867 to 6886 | 0.02 mag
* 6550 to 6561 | 0.06 mag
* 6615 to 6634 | 0.01 mag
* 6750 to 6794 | 0.01 mag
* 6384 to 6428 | 0.01 mag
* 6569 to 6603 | 0.08 mag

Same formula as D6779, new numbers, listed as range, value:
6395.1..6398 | 16.9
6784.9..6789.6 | 15.3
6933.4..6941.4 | 14.7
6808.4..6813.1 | 15.4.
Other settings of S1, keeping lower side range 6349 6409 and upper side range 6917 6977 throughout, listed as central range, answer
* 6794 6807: 0.02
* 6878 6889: 0.01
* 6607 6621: 0.02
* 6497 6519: -0.01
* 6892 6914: 0.01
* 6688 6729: 0.00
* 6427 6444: 0.03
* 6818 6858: -0.01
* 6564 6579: 0.23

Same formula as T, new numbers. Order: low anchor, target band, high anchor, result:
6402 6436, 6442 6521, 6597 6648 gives -1.28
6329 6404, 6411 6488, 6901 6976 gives 1.21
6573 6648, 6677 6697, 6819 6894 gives -0.38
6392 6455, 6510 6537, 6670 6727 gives -0.18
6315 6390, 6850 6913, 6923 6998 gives 0.61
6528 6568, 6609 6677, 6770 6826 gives -2.65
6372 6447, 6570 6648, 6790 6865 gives 1.76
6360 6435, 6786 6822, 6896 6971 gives 0.40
